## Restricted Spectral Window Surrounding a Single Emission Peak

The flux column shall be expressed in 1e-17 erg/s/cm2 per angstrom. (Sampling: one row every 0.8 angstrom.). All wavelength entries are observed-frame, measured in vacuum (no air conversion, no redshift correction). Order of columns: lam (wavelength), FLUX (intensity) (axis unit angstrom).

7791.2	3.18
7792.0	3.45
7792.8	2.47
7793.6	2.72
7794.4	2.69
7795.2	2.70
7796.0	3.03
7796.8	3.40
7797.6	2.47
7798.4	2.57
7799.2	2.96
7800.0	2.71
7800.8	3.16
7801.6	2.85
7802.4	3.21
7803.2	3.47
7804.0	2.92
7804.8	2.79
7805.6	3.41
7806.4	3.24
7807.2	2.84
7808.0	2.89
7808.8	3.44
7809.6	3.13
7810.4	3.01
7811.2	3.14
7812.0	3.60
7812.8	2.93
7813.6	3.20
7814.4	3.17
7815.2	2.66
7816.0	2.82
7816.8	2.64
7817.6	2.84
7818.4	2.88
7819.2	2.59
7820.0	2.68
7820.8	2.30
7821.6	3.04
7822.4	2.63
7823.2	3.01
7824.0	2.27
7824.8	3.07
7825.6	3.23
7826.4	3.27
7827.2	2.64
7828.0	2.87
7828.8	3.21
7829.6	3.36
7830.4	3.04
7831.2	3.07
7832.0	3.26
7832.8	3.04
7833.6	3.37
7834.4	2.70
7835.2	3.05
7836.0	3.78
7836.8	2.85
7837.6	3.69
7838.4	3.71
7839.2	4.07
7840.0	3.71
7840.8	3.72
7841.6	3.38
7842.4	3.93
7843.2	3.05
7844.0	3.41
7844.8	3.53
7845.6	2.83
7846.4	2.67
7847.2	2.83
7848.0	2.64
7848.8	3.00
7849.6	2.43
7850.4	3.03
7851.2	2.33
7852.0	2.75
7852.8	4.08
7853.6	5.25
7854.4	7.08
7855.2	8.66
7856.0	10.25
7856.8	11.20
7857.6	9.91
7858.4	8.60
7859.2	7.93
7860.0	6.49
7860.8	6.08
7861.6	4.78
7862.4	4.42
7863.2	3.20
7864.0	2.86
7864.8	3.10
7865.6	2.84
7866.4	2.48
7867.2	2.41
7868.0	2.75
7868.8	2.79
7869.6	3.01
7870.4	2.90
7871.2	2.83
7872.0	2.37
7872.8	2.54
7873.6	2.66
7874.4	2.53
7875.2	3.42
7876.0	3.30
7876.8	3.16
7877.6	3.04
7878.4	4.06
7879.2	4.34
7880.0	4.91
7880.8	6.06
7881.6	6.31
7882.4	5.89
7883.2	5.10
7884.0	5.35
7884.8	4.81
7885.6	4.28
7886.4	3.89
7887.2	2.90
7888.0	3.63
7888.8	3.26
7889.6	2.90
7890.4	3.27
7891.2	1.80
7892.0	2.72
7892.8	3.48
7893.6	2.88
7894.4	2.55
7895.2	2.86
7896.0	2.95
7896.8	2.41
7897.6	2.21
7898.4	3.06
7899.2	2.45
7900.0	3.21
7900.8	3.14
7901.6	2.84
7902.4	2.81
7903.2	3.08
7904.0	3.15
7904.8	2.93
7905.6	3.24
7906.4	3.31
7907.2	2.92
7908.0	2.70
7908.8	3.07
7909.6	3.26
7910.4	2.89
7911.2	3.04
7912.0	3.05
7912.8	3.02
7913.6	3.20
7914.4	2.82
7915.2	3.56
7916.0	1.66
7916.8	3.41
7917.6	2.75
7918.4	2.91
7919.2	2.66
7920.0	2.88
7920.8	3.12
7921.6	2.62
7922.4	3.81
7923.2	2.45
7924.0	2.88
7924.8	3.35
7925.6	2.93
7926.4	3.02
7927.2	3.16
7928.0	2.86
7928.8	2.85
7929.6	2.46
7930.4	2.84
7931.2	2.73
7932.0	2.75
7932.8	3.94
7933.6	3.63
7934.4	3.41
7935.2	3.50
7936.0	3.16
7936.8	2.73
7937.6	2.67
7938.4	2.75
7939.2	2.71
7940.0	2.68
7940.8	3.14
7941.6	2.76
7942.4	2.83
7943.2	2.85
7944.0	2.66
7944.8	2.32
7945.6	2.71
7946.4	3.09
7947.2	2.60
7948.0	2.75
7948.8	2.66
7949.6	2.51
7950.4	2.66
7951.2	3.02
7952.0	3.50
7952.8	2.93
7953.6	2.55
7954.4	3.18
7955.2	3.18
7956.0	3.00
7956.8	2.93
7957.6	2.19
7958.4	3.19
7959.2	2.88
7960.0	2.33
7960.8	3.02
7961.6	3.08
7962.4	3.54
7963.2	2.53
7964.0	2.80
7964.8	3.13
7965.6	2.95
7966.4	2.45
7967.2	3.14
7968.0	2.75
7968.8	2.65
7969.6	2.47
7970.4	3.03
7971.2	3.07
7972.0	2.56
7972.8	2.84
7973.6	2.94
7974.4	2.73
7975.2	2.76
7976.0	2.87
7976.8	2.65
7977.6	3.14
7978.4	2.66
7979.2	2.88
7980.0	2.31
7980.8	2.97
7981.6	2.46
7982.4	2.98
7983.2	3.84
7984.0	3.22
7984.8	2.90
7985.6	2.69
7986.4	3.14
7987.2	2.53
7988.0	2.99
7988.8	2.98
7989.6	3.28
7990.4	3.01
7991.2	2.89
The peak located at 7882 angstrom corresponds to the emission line [N II] 6583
